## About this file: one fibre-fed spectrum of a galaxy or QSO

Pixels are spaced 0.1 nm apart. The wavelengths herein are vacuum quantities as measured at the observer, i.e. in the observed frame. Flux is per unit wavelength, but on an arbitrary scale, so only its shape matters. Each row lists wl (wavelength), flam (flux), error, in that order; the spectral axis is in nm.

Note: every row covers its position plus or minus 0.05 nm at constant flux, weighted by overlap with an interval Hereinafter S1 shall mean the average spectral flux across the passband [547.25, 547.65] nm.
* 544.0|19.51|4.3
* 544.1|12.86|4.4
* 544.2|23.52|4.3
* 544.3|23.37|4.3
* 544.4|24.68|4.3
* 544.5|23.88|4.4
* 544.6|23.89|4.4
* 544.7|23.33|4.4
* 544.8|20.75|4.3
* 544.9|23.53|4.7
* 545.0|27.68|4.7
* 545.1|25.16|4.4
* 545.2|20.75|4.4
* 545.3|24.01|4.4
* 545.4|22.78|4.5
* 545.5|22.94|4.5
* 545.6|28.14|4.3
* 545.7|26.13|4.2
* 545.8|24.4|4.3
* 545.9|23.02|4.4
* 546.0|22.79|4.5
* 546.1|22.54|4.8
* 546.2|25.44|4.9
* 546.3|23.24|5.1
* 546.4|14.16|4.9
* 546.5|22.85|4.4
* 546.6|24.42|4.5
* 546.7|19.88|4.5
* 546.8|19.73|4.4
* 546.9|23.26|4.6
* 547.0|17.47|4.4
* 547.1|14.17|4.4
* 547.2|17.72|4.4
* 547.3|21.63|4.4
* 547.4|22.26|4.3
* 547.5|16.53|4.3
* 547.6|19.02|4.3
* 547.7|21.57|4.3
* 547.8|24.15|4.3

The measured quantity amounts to 19.9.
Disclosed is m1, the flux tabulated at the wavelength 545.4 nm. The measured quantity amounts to 22.78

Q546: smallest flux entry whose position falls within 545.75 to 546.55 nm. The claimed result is 14.16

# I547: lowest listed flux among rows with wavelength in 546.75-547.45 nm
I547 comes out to 14.17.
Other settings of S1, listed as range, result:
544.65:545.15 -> 24.1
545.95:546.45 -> 21.6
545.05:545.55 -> 23.1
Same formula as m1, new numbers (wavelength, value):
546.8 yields 19.73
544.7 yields 23.33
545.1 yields 25.16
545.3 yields 24.01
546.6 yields 24.42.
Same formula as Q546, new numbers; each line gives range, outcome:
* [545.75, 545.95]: 23.02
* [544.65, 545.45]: 20.75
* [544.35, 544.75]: 23.33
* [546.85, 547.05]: 17.47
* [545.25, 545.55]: 22.78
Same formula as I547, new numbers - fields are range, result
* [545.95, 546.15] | 22.54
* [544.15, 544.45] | 23.37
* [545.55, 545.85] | 24.4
